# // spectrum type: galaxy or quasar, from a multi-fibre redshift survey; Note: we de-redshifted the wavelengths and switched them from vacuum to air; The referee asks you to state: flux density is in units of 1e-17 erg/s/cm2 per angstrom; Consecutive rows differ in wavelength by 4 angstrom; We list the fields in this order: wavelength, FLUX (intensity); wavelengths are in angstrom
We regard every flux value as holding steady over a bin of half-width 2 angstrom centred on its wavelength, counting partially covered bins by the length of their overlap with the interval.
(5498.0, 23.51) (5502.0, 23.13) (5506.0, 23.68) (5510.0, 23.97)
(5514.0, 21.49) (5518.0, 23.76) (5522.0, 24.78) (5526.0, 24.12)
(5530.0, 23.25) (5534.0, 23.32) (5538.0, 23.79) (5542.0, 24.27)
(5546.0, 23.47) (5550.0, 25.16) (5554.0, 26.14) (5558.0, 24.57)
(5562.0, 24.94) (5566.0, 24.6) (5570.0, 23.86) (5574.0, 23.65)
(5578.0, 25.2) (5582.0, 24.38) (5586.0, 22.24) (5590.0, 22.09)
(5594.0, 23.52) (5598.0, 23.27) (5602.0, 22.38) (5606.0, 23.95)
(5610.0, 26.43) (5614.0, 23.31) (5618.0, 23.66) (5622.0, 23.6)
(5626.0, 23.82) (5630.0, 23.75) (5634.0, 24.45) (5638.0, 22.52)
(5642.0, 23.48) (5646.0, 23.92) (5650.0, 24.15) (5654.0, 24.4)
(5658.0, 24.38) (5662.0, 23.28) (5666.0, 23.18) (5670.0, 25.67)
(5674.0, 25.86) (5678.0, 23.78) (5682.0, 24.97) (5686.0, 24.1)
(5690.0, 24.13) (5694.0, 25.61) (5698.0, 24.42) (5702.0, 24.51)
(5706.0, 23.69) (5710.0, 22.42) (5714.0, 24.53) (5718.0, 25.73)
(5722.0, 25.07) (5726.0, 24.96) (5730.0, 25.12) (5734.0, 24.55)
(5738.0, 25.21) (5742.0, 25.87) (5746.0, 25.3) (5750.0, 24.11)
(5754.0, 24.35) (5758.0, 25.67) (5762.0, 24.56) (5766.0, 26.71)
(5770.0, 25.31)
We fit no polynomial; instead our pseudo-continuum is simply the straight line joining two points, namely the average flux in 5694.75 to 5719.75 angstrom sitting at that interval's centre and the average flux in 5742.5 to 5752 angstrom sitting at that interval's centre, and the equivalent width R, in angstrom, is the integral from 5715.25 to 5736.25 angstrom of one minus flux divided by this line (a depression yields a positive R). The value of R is -0.4 angstrom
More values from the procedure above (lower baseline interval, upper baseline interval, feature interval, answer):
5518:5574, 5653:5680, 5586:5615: 1.0 angstrom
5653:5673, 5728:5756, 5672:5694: -0.2 angstrom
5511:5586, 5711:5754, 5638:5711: 1.4 angstrom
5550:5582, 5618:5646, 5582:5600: 1.0 angstrom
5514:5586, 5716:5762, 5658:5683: 0.3 angstrom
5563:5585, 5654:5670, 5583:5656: 1.5 angstrom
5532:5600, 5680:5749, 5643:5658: 0.2 angstrom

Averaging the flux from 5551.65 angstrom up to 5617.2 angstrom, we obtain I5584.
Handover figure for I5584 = 24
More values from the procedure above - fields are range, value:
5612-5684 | 24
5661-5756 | 24.6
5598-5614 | 24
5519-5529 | 24.3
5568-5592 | 23.6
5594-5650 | 23.7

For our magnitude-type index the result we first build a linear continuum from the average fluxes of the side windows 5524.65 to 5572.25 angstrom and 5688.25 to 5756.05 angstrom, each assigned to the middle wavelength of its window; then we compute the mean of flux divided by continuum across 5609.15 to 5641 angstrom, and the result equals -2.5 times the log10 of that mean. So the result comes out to 0.03 mag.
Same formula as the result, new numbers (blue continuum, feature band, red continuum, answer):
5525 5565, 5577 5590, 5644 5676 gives 0.03 mag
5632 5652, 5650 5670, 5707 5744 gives 0.00 mag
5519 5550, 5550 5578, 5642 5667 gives -0.03 mag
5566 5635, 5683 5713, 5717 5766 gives 0.02 mag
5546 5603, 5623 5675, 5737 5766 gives 0.02 mag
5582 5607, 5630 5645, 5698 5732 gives 0.00 mag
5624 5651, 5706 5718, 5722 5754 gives 0.03 mag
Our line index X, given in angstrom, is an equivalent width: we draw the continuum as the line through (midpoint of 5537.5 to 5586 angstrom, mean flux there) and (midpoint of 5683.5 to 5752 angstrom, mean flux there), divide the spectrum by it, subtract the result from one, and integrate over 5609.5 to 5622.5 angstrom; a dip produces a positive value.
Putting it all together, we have 0.23 angstrom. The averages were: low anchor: 24.4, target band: 24.1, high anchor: 24.7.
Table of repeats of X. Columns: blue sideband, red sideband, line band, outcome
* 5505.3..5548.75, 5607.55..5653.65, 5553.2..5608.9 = -0.3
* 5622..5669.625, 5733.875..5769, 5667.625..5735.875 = -0.3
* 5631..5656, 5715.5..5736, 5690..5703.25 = -0.1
